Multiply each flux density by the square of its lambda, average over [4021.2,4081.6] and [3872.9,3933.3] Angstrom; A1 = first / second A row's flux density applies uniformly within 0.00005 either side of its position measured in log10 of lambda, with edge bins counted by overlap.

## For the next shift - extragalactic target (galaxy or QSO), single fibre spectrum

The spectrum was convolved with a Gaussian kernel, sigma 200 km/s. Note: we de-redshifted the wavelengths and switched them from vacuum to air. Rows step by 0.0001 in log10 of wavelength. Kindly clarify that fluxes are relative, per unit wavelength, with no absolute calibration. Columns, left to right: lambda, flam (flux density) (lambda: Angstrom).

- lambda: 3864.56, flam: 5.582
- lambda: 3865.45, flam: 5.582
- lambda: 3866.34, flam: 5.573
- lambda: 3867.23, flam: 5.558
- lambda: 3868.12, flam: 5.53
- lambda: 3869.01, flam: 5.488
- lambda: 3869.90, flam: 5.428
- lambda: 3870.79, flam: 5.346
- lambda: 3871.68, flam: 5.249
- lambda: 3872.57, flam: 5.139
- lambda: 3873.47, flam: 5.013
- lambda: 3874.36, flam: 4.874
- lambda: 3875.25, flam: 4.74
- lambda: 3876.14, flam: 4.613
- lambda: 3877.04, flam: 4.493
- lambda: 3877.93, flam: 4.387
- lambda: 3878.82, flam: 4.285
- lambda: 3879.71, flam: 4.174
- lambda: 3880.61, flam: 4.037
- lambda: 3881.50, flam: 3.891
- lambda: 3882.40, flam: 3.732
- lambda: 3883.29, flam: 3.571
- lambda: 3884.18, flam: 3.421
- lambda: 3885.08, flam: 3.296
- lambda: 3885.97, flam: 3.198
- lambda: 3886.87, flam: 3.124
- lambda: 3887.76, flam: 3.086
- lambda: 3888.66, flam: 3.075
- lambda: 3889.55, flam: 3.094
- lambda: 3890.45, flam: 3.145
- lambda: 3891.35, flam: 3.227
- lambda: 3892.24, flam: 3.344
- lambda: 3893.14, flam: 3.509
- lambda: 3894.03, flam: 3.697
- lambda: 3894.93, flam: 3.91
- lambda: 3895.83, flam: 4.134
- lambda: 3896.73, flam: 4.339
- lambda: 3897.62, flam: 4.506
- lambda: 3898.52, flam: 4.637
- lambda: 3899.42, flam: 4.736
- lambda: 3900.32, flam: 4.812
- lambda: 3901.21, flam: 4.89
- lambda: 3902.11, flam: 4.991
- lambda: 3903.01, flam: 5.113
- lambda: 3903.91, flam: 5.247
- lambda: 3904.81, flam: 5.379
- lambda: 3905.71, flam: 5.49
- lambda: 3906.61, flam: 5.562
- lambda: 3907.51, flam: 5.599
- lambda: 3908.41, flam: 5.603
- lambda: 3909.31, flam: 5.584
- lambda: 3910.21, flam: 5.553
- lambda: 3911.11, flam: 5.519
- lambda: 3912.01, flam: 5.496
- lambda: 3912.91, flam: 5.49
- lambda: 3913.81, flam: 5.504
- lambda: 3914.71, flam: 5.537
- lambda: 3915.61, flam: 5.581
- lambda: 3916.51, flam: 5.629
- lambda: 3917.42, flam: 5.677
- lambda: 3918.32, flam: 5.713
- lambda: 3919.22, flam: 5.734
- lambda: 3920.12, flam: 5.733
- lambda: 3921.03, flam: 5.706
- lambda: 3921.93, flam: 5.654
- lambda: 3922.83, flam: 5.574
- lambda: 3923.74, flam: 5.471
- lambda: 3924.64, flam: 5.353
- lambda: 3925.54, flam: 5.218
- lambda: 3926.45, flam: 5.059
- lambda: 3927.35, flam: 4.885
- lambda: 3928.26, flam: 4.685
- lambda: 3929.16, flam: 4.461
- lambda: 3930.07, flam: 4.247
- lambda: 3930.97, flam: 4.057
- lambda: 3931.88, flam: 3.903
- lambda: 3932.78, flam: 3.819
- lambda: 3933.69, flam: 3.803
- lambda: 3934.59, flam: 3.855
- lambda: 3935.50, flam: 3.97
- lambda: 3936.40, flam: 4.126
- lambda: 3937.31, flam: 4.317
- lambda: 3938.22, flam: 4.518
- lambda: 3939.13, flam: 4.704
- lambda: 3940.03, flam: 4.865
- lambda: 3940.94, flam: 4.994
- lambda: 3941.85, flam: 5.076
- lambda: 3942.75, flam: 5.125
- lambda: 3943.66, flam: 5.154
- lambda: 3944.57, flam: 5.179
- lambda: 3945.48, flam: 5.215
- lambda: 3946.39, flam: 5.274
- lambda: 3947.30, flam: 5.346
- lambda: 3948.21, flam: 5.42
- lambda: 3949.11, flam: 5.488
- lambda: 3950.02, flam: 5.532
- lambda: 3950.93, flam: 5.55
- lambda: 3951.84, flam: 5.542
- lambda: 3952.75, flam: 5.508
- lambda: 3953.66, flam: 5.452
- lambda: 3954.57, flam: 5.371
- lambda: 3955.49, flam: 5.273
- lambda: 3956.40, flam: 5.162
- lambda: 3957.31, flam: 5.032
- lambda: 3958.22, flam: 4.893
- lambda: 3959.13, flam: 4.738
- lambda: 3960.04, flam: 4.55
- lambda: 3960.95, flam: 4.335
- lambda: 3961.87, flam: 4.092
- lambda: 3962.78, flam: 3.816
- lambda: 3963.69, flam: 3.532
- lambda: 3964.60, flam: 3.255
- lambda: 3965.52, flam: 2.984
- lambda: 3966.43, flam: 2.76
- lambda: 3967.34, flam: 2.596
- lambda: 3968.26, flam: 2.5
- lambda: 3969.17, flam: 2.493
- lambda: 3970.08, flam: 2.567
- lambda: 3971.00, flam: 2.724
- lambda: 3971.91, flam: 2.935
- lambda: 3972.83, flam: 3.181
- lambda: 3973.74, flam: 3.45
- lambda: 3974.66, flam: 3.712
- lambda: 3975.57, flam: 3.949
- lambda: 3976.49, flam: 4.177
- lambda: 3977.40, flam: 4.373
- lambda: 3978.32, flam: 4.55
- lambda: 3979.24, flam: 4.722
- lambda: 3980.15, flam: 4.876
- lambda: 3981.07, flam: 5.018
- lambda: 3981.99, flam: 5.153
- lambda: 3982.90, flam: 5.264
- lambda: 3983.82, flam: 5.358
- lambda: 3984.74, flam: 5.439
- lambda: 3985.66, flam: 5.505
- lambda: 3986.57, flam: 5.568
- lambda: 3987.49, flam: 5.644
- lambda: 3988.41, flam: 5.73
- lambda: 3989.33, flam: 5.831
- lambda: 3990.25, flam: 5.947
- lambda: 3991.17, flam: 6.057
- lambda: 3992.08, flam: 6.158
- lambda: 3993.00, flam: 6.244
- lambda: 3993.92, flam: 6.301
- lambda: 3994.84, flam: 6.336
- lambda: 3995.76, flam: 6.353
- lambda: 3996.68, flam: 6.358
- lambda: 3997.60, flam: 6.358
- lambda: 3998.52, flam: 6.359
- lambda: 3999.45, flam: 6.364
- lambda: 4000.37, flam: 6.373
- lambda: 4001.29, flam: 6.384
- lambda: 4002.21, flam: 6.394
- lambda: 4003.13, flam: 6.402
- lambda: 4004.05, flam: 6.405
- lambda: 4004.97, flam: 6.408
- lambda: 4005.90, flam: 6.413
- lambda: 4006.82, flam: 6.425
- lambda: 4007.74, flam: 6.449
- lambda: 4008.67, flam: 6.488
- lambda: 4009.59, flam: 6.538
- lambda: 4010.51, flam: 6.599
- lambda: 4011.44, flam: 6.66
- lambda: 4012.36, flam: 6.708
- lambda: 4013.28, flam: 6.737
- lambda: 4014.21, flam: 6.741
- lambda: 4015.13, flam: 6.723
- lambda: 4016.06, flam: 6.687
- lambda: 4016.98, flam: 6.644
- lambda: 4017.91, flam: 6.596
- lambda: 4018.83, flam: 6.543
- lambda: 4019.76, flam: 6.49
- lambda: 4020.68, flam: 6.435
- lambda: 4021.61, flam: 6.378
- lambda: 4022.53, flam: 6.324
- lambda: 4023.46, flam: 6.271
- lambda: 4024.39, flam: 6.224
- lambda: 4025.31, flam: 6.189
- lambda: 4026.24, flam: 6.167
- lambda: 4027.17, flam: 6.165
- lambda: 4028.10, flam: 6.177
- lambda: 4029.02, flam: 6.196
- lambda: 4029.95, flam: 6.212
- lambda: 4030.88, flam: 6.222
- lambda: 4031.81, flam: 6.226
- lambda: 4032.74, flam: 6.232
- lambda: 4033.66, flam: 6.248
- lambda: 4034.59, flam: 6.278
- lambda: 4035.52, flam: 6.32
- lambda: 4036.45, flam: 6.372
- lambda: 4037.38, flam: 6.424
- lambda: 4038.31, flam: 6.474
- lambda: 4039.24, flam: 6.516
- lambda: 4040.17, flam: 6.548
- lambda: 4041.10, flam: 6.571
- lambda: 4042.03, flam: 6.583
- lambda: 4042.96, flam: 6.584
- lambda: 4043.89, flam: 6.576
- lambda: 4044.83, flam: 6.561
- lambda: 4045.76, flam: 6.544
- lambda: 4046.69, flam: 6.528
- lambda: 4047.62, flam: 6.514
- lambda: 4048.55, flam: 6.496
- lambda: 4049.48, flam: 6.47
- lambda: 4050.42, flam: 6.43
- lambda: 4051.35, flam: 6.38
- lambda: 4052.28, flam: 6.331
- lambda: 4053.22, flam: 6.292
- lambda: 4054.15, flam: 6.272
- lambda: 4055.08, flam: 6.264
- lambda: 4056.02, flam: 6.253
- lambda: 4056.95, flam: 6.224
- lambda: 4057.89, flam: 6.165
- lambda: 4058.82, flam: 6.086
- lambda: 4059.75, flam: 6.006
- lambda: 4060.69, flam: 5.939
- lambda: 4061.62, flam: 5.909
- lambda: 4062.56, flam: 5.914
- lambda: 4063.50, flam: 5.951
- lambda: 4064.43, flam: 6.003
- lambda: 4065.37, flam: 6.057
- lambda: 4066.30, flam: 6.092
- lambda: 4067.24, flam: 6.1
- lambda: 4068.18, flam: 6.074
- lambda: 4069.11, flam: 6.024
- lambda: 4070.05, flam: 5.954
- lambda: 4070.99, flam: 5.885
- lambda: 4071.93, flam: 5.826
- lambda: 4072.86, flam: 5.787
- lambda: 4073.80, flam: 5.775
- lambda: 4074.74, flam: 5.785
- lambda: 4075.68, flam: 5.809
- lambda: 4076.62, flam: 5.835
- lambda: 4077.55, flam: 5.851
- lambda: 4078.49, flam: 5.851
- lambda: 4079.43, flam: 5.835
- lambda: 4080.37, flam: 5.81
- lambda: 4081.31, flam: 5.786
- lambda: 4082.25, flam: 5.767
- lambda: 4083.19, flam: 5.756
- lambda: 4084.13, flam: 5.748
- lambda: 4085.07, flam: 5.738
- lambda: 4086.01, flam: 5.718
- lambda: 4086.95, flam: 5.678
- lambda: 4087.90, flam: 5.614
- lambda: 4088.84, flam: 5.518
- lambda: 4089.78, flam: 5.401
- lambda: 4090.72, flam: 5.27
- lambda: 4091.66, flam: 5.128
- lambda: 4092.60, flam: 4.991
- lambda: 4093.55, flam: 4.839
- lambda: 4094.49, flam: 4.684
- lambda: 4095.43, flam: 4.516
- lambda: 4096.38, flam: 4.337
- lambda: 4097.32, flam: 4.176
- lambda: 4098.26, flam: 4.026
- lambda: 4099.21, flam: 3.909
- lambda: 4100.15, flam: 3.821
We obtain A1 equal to 1.44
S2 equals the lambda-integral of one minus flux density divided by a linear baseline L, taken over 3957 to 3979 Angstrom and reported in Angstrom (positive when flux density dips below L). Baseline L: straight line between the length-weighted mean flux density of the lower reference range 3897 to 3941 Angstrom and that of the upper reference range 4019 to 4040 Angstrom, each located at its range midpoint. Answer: 7.7 Angstrom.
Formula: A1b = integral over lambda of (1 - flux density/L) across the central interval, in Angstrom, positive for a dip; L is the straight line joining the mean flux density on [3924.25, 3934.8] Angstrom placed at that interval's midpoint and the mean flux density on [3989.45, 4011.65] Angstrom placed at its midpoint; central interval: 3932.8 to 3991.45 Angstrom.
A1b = 8.0 Angstrom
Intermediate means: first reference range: 4.45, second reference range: 6.35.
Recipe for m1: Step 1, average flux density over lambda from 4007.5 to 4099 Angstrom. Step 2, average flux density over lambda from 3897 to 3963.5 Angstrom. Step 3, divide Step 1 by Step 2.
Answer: 1.20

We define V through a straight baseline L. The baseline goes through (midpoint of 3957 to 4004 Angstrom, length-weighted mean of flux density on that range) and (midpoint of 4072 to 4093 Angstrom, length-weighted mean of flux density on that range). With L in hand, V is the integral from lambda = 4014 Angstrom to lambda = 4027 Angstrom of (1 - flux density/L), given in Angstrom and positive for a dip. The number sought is -3.2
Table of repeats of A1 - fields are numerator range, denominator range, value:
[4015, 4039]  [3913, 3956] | 1.31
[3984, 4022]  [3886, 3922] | 1.39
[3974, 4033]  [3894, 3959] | 1.24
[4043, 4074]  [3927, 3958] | 1.35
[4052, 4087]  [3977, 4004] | 1.07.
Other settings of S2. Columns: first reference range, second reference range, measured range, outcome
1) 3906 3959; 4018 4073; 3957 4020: 4.9 Angstrom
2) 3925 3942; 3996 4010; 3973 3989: 2.7 Angstrom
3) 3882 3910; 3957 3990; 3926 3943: -0.8 Angstrom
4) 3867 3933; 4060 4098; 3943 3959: -1.1 Angstrom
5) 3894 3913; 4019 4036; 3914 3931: -0.3 Angstrom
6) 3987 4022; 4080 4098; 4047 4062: -1.4 Angstrom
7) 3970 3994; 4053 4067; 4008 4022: -3.2 Angstrom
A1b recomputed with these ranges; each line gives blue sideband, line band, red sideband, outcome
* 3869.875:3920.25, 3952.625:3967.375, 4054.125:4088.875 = 2.18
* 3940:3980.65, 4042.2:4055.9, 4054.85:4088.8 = -2.09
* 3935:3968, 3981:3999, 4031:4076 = -2.07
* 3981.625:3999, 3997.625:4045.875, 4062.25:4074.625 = -4.18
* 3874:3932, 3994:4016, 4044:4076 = -3.35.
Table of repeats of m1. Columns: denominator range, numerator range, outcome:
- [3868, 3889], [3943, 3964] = 1.17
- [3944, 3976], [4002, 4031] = 1.51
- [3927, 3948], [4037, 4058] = 1.40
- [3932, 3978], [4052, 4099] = 1.31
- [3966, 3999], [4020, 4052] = 1.33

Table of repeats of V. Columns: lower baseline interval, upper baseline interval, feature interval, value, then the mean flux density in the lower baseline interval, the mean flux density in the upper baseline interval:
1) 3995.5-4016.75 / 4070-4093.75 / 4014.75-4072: -2.0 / 6.49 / 5.65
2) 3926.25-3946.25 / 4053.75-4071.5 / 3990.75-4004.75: -2.8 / 4.55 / 6.06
